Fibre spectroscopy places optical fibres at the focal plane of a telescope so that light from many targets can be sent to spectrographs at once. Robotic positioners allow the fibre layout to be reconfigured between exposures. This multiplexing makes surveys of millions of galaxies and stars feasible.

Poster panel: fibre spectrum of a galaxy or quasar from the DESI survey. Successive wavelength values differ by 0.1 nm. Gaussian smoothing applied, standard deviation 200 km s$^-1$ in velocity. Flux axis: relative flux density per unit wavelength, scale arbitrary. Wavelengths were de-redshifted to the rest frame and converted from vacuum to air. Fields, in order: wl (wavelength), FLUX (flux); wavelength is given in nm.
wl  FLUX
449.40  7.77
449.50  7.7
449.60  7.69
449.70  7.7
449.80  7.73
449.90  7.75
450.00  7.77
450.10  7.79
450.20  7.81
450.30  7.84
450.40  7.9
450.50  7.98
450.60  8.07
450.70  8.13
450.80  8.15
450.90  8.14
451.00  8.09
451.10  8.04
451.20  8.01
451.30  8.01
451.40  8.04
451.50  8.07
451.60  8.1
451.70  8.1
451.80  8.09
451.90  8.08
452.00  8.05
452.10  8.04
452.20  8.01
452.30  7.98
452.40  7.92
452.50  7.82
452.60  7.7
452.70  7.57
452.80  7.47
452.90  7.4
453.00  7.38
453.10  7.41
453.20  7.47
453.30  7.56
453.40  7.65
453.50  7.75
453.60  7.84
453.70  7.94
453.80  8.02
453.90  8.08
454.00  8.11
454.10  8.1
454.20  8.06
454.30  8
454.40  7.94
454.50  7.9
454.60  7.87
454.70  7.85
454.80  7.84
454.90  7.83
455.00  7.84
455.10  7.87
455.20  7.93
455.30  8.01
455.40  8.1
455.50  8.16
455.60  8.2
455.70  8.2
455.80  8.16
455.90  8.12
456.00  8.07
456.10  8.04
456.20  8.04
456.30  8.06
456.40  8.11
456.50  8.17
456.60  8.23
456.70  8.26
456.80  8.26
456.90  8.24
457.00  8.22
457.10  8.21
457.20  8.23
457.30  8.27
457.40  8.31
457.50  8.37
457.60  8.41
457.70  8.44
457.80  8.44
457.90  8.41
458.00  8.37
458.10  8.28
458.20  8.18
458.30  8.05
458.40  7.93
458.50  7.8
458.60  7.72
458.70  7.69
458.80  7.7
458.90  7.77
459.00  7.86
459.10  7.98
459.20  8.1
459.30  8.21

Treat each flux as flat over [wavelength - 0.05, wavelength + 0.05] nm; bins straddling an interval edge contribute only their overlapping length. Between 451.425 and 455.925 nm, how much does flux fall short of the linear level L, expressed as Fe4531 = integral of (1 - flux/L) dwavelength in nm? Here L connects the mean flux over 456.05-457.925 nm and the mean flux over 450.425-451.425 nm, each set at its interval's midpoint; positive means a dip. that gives 0.13 nm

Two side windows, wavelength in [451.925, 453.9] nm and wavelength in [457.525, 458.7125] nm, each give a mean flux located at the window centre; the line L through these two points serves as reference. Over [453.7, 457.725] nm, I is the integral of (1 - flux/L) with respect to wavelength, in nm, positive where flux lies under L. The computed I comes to -0.064 nm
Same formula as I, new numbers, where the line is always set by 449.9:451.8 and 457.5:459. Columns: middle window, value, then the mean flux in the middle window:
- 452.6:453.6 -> 0.06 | 7.54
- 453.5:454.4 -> 0.00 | 8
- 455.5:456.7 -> -0.01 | 8.13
